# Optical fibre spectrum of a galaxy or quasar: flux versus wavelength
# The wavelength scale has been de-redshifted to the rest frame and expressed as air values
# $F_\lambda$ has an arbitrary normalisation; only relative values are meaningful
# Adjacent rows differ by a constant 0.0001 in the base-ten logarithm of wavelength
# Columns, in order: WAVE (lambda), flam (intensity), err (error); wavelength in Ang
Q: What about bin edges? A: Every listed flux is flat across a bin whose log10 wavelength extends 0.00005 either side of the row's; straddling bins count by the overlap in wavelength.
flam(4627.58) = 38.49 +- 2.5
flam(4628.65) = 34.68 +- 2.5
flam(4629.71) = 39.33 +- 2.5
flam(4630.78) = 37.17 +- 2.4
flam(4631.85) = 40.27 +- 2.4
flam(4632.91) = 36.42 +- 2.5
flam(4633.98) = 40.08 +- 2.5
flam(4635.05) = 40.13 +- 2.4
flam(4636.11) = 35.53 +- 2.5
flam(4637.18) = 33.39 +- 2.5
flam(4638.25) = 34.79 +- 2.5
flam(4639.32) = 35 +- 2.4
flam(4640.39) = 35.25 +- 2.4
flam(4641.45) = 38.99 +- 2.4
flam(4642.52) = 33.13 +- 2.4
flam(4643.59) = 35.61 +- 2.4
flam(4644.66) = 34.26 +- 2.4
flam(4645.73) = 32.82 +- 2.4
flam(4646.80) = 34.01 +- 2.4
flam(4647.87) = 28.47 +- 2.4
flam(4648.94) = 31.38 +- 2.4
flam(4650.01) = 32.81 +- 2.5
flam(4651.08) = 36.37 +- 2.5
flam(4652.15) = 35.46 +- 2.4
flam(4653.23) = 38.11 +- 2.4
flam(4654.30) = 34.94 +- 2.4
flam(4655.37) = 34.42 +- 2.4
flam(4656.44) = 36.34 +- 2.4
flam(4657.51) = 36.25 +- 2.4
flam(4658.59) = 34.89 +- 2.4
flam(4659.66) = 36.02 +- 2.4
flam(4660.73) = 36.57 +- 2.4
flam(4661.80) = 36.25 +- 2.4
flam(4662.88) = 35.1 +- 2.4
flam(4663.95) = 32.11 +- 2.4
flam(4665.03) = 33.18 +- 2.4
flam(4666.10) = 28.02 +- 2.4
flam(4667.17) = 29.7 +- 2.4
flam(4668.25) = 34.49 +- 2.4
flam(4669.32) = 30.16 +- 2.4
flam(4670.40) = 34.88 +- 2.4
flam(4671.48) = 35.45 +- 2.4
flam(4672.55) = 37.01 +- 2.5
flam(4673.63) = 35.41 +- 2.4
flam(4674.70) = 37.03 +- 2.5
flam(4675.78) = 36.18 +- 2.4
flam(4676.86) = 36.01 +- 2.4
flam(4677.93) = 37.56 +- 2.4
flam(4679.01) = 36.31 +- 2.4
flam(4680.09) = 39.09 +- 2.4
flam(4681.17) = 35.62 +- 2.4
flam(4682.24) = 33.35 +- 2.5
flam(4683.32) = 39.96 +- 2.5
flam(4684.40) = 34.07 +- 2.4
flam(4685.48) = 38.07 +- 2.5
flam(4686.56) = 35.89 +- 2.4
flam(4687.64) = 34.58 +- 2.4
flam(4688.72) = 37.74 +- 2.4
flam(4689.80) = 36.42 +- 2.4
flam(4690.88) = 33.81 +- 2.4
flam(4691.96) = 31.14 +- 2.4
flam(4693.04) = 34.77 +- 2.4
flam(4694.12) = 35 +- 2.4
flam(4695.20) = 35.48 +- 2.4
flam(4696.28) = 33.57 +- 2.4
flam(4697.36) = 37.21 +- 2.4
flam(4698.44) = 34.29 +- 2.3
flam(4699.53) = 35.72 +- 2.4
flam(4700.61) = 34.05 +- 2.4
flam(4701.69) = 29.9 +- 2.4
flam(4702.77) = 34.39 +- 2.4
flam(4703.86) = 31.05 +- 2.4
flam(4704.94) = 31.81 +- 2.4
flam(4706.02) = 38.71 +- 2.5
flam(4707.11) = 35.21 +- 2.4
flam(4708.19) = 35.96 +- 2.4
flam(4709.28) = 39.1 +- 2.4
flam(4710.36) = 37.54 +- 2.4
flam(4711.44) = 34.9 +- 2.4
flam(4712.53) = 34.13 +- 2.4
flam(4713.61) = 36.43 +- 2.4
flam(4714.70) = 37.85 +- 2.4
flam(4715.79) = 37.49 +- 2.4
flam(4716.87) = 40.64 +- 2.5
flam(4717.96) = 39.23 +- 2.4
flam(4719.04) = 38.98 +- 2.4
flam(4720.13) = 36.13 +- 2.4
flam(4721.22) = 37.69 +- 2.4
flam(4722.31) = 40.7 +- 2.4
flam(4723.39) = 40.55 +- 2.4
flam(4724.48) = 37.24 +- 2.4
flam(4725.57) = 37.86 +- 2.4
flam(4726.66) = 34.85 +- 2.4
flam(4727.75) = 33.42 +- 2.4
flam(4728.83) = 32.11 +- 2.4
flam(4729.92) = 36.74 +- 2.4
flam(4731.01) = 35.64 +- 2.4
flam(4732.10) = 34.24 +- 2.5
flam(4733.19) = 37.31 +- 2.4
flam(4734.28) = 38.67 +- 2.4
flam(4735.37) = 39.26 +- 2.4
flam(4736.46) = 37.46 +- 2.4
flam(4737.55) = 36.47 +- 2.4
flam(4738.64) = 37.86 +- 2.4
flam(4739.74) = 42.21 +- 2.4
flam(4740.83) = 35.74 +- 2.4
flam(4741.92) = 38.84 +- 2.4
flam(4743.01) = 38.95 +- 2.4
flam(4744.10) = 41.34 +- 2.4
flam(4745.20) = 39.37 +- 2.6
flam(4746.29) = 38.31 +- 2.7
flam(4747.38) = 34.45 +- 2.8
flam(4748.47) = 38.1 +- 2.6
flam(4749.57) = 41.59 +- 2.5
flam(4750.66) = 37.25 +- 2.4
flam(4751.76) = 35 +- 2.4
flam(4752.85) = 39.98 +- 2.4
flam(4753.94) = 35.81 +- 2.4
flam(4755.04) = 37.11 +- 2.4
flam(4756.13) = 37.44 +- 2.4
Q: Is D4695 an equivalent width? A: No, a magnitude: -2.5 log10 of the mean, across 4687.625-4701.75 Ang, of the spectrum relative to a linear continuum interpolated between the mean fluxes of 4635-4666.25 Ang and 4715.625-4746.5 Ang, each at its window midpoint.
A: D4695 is 0.050 mag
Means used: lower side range 34.7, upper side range 37.8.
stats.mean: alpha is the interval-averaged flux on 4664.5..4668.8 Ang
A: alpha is 31.4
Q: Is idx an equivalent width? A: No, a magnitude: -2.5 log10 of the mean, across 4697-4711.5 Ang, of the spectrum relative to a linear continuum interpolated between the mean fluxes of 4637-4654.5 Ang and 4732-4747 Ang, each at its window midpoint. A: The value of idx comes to 0.06 mag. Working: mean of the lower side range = 34.4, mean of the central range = 35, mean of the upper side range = 38.4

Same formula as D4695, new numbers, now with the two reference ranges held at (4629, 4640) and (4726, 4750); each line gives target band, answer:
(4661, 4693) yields 0.07 mag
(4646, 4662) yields 0.07 mag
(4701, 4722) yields 0.03 mag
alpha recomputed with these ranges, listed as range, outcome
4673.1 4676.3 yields 36.2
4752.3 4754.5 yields 37.9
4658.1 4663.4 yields 35.8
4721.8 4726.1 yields 39.1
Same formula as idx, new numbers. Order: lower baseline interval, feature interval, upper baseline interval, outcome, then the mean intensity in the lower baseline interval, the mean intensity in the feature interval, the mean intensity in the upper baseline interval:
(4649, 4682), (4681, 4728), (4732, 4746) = 0.025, 35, 36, 38.4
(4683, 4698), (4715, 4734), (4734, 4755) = 0.001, 35.5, 37.1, 38.2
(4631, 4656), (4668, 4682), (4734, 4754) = 0.015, 35.3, 35.8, 38.3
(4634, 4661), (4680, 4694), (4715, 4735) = 0.017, 35.1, 35.6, 37.2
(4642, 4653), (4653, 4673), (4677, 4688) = 0.014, 33.5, 34.4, 36.5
